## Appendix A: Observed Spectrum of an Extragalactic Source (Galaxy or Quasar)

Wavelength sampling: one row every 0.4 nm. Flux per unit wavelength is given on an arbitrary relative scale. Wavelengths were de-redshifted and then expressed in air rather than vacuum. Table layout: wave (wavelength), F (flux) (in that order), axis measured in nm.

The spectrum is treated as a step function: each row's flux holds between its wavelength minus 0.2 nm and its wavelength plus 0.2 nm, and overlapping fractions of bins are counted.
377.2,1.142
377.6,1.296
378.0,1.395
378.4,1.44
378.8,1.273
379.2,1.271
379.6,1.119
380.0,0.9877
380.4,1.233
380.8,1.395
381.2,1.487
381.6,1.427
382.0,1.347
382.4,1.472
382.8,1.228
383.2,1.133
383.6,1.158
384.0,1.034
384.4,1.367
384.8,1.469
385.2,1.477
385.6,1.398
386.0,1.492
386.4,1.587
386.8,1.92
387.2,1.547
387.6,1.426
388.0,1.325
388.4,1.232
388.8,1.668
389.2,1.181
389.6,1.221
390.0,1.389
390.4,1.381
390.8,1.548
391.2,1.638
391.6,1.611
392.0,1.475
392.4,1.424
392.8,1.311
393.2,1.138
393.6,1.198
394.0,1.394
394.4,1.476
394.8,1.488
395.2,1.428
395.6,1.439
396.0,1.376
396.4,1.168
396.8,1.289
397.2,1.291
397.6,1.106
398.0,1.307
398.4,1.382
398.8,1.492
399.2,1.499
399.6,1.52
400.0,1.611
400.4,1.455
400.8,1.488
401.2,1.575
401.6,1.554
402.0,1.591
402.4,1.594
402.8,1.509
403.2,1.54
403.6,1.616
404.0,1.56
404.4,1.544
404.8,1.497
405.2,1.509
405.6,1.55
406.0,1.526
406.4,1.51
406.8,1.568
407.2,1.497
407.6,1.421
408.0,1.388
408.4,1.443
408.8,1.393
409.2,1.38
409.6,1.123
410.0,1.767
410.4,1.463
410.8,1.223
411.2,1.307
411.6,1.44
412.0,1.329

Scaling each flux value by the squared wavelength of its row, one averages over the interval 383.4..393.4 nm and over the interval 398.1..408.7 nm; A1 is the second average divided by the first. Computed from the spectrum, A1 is 1.15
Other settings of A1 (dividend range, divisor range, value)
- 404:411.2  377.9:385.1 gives 1.29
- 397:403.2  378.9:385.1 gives 1.26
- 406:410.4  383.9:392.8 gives 1.11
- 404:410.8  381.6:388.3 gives 1.18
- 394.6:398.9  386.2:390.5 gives 0.97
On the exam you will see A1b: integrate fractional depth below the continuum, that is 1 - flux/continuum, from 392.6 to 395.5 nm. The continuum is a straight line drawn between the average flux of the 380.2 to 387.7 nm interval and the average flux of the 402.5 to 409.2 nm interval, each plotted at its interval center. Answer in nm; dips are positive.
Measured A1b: 0.19 nm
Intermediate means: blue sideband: 1.4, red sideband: 1.5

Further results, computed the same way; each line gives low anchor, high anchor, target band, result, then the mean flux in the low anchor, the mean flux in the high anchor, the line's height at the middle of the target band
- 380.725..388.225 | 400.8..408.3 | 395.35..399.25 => 0.40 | 1.4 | 1.53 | 1.48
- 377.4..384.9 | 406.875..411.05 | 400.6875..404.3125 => -0.46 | 1.29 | 1.41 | 1.38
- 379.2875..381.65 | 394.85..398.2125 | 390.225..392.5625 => -0.40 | 1.26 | 1.31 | 1.3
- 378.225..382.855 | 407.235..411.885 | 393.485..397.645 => 0.03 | 1.31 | 1.4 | 1.35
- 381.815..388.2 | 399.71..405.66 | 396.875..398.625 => 0.27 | 1.4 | 1.55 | 1.5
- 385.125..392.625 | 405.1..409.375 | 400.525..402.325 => -0.10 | 1.47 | 1.47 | 1.47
